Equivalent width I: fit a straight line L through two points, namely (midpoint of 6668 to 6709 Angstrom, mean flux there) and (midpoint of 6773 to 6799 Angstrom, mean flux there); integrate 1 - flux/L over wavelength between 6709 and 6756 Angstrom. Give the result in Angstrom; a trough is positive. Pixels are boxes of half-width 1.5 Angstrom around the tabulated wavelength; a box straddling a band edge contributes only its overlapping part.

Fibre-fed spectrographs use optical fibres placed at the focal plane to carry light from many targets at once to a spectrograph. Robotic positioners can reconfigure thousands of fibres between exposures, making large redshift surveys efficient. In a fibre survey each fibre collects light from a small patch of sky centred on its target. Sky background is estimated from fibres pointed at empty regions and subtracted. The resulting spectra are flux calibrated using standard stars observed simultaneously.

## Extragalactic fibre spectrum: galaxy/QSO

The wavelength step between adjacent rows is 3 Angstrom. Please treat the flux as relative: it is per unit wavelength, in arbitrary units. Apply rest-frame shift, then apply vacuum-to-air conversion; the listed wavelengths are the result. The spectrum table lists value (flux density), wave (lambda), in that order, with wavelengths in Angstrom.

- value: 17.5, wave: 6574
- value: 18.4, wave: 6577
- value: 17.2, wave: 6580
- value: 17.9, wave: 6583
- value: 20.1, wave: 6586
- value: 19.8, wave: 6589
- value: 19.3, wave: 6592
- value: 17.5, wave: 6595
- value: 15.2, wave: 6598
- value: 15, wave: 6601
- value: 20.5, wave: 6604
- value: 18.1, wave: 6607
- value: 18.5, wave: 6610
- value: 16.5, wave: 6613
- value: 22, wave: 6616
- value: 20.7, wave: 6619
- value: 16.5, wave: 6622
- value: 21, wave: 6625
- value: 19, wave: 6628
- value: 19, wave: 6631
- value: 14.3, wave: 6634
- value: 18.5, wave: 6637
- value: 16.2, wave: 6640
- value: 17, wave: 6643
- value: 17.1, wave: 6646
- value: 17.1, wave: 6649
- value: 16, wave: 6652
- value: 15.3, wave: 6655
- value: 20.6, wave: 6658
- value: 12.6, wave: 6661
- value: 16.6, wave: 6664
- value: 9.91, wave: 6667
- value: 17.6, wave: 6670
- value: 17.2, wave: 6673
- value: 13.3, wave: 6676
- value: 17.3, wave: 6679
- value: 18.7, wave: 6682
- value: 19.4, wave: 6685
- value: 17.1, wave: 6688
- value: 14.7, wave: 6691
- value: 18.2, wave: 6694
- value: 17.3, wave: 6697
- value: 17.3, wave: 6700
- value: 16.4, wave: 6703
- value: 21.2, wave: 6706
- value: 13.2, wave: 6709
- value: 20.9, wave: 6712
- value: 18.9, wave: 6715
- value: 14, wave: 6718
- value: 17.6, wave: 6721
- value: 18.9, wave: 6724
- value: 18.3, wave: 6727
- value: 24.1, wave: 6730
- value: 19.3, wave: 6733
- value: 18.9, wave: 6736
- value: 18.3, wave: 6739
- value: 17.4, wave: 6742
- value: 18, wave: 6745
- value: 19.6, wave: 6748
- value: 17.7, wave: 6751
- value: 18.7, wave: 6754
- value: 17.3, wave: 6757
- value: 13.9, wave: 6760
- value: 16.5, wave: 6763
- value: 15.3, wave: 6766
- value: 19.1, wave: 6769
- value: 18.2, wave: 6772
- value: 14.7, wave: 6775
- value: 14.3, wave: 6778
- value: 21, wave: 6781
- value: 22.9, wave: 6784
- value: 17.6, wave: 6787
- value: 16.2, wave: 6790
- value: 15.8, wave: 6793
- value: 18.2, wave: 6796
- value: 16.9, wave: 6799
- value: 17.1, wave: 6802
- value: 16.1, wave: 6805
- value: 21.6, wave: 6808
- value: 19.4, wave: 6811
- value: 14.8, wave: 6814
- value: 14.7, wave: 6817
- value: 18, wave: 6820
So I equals -3.3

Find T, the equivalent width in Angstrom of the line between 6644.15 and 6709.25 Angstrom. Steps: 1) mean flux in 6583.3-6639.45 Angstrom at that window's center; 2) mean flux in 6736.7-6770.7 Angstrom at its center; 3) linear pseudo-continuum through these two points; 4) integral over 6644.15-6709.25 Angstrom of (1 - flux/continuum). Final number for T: 4.8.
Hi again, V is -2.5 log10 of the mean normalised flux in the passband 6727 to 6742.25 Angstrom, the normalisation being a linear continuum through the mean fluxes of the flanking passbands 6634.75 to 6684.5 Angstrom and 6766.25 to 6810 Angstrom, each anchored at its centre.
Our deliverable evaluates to -0.15 mag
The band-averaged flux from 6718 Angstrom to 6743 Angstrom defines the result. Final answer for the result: 18.8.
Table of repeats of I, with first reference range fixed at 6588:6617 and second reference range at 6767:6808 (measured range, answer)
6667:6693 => 2.05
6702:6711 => 0.35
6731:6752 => -0.97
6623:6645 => 0.31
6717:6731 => -0.56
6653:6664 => 1.09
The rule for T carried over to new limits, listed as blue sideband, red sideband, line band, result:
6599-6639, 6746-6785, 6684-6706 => 0.6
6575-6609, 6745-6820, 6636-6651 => 0.7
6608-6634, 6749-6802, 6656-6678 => 3.5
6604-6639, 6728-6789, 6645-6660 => 1.2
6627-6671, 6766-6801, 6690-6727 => -1.1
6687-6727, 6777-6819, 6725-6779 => -0.8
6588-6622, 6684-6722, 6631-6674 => 4.0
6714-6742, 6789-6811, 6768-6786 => -0.4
